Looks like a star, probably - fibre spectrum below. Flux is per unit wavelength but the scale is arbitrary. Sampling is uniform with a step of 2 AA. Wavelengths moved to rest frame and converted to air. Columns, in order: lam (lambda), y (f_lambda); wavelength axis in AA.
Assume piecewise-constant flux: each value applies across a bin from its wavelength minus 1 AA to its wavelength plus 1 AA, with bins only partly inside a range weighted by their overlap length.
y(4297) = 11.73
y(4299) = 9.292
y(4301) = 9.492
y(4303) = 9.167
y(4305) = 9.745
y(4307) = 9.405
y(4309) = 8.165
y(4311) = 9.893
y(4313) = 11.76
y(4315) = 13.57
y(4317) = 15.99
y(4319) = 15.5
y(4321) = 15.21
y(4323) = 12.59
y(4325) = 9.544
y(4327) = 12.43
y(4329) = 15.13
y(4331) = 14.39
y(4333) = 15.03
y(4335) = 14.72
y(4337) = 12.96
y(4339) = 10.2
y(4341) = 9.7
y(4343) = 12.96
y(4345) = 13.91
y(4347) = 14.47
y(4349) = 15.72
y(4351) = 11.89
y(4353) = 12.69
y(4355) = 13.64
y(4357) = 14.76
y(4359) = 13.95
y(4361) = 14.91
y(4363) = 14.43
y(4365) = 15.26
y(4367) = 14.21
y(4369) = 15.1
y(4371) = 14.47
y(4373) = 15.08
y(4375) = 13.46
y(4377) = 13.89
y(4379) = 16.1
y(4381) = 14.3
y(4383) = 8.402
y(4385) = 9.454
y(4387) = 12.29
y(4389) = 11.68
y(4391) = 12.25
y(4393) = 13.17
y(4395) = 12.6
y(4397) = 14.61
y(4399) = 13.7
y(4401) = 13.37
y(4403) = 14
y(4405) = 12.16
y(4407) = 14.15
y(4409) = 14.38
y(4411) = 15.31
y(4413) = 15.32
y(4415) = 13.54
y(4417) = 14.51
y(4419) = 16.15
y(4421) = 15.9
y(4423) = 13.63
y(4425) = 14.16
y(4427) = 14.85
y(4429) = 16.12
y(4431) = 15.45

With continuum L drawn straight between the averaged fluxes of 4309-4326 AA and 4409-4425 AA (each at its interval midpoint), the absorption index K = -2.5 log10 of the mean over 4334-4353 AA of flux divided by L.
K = 0.03 mag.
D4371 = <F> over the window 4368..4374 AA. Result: 14.9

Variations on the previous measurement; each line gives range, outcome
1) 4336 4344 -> 11.5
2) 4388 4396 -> 12.4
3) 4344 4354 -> 13.7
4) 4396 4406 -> 13.6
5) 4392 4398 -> 13.5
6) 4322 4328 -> 11.5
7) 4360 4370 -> 14.8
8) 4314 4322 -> 15.1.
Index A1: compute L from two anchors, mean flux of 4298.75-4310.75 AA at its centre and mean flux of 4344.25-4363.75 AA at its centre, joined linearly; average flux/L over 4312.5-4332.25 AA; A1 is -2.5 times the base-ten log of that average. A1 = -0.24 mag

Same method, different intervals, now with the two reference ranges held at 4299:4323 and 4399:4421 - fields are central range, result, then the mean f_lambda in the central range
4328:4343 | -0.08 mag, 13.1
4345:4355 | -0.09 mag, 13.7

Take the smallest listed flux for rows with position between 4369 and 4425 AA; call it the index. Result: 8.402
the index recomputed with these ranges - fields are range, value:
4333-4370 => 9.7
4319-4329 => 9.544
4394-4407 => 12.16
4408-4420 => 13.54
